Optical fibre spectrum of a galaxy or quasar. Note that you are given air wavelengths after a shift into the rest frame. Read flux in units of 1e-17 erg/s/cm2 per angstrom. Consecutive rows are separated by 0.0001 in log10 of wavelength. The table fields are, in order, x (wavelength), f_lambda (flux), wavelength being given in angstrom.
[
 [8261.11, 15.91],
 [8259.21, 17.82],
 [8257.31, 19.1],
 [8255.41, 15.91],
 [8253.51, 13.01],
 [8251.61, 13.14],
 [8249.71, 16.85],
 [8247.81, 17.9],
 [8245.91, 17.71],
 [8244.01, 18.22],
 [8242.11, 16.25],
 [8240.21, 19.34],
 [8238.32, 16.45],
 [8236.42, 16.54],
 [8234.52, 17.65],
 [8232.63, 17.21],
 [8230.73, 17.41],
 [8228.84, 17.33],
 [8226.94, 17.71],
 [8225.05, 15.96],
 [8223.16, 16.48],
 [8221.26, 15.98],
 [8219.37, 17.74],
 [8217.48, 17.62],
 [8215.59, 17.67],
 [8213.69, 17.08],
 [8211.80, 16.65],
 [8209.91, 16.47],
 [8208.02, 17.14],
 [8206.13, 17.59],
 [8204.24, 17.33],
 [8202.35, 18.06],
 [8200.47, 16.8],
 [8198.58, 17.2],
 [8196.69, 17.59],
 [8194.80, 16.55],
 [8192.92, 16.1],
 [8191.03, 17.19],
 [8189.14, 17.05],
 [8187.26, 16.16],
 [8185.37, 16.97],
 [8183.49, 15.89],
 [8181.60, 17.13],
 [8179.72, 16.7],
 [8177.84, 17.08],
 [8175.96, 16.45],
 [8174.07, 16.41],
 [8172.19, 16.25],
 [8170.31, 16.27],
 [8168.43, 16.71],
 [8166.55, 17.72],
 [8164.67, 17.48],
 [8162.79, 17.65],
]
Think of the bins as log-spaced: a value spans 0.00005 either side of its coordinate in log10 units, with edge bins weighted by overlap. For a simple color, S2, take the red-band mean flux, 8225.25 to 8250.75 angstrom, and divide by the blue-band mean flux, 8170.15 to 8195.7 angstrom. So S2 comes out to 1.0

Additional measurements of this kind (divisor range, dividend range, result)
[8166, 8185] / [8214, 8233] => 1.03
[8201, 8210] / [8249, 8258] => 0.89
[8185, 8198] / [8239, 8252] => 1.02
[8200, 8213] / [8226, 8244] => 1.01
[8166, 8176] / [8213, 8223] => 1.03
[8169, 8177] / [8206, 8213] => 1.03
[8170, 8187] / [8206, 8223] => 1.03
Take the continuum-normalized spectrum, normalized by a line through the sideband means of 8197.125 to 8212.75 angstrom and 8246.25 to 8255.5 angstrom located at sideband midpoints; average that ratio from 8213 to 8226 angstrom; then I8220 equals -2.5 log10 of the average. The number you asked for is -0.019 mag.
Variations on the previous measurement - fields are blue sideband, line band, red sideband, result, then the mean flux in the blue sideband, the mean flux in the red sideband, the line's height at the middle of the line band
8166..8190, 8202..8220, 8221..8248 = -0.020 mag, 16.7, 17.2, 17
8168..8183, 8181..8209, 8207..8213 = -0.018 mag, 16.6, 16.8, 16.7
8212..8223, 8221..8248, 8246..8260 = -0.031 mag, 17.1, 16.3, 16.7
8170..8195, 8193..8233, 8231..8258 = -0.026 mag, 16.6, 16.8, 16.7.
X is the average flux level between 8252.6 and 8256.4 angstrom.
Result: 14.5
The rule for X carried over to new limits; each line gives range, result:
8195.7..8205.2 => 17.4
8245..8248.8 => 17.8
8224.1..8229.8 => 17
